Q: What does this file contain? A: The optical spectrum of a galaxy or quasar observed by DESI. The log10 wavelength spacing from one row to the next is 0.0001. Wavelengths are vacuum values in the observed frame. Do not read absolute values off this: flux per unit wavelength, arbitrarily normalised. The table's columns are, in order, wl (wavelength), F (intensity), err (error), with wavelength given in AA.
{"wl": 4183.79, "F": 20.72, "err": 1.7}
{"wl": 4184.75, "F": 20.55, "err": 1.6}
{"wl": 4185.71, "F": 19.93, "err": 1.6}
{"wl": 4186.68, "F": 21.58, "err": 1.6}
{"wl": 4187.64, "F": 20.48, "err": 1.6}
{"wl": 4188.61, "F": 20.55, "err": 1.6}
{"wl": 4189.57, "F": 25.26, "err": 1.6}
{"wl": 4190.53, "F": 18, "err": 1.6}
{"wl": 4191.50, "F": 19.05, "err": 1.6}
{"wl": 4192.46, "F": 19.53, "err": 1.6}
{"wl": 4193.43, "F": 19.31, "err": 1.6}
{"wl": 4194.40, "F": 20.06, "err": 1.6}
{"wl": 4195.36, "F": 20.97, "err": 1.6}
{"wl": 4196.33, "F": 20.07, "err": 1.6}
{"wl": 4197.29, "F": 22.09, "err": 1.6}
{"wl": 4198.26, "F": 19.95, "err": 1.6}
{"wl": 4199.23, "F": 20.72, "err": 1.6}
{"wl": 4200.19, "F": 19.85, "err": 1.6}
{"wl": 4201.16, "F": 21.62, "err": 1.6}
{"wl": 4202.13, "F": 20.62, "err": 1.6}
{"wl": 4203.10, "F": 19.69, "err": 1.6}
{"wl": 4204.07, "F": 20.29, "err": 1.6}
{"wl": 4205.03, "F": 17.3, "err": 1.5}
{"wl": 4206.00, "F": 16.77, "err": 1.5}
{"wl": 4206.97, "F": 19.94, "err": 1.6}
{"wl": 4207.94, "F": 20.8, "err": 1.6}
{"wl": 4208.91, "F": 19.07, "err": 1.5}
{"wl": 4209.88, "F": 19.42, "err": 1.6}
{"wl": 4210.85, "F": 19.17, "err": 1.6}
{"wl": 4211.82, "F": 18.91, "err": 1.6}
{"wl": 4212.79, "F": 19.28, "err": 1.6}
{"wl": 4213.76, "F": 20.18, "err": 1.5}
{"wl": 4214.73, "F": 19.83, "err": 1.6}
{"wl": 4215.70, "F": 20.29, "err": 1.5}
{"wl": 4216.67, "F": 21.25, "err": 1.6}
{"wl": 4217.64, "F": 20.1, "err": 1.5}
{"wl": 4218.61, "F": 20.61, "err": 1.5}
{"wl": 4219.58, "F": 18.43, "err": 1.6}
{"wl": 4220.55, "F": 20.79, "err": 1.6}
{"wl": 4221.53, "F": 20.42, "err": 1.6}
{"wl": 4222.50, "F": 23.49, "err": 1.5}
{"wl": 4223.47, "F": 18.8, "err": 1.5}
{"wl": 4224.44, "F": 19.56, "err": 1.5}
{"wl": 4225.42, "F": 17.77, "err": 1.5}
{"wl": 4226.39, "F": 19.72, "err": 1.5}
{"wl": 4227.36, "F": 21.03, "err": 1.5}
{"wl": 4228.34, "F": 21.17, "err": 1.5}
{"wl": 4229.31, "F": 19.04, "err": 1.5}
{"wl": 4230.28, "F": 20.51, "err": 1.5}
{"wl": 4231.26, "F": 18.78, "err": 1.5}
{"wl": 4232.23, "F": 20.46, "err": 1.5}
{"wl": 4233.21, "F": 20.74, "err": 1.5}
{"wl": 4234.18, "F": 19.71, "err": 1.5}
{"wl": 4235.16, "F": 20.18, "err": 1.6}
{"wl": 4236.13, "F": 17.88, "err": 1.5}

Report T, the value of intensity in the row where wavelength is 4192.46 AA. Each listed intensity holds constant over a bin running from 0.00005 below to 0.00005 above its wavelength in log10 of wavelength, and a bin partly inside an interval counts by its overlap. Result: 19.53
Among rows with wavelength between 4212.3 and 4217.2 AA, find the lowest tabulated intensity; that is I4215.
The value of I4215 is 19.28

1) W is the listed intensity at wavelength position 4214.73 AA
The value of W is 19.83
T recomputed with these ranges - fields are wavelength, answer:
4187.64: 20.48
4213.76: 20.18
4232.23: 20.46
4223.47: 18.8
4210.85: 19.17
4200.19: 19.85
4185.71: 19.93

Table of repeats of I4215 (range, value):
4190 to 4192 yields 18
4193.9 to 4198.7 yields 19.95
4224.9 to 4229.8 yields 17.77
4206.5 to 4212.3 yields 18.91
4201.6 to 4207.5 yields 16.77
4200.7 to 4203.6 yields 19.69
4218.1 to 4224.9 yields 18.43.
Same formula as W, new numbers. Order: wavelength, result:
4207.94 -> 20.8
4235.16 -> 20.18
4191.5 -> 19.05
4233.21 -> 20.74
